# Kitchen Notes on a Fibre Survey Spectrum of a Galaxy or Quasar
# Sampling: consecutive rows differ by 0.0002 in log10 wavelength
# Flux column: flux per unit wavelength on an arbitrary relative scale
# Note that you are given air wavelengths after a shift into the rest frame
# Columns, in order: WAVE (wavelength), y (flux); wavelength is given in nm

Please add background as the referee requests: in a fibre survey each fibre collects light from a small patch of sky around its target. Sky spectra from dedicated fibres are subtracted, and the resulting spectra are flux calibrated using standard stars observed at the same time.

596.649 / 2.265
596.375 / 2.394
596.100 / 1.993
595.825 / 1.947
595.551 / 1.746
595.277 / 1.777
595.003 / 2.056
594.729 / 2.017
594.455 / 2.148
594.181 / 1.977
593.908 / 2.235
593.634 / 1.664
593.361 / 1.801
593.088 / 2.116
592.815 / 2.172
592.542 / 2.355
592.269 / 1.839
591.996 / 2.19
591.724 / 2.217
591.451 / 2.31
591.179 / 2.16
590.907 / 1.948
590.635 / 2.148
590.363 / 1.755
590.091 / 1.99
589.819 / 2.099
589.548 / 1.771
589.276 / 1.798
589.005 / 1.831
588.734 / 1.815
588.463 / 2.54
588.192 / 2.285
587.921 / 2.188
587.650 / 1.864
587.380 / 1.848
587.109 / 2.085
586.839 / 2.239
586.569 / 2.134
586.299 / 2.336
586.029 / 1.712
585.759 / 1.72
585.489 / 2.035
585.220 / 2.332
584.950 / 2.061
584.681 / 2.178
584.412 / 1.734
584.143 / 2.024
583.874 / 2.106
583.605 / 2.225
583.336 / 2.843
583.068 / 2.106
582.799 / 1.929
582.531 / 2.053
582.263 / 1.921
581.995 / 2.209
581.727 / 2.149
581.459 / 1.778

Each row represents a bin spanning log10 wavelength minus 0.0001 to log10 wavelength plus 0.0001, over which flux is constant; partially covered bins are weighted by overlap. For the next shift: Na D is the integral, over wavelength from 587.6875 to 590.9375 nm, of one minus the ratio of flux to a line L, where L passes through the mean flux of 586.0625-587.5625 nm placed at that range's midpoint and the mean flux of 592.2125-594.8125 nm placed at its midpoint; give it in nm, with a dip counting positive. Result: 0.10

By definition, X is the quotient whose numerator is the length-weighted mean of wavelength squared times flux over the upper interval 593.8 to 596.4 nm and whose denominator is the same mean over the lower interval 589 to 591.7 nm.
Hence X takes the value 1.02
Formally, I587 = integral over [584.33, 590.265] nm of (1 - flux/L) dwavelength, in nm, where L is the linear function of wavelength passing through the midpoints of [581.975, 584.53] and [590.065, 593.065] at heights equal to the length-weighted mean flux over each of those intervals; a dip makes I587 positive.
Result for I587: 0.227 nm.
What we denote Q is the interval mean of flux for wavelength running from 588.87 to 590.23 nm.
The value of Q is 1.9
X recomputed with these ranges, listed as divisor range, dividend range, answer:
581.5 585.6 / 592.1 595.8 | 0.97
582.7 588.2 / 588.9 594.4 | 0.99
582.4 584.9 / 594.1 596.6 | 0.98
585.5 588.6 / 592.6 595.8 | 0.97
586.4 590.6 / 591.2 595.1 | 1.05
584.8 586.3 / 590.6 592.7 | 1.09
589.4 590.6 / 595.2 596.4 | 1.03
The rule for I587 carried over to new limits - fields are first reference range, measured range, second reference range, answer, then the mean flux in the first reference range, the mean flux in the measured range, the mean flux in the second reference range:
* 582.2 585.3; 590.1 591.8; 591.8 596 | -0.03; 2.13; 2.08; 2.01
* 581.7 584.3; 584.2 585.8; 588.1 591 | 0.06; 2.15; 2.03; 1.99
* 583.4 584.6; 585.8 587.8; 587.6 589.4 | 0.04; 2.08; 2.02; 2.06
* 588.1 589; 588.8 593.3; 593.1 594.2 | 0.02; 2.15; 2.04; 1.94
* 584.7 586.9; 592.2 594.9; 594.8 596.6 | -0.03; 2.07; 2.04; 2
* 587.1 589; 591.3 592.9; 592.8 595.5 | -0.13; 2.07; 2.18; 1.98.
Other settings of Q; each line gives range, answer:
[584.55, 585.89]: 2.07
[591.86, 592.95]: 2.14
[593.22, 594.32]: 1.92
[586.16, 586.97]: 2.23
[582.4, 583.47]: 2.23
